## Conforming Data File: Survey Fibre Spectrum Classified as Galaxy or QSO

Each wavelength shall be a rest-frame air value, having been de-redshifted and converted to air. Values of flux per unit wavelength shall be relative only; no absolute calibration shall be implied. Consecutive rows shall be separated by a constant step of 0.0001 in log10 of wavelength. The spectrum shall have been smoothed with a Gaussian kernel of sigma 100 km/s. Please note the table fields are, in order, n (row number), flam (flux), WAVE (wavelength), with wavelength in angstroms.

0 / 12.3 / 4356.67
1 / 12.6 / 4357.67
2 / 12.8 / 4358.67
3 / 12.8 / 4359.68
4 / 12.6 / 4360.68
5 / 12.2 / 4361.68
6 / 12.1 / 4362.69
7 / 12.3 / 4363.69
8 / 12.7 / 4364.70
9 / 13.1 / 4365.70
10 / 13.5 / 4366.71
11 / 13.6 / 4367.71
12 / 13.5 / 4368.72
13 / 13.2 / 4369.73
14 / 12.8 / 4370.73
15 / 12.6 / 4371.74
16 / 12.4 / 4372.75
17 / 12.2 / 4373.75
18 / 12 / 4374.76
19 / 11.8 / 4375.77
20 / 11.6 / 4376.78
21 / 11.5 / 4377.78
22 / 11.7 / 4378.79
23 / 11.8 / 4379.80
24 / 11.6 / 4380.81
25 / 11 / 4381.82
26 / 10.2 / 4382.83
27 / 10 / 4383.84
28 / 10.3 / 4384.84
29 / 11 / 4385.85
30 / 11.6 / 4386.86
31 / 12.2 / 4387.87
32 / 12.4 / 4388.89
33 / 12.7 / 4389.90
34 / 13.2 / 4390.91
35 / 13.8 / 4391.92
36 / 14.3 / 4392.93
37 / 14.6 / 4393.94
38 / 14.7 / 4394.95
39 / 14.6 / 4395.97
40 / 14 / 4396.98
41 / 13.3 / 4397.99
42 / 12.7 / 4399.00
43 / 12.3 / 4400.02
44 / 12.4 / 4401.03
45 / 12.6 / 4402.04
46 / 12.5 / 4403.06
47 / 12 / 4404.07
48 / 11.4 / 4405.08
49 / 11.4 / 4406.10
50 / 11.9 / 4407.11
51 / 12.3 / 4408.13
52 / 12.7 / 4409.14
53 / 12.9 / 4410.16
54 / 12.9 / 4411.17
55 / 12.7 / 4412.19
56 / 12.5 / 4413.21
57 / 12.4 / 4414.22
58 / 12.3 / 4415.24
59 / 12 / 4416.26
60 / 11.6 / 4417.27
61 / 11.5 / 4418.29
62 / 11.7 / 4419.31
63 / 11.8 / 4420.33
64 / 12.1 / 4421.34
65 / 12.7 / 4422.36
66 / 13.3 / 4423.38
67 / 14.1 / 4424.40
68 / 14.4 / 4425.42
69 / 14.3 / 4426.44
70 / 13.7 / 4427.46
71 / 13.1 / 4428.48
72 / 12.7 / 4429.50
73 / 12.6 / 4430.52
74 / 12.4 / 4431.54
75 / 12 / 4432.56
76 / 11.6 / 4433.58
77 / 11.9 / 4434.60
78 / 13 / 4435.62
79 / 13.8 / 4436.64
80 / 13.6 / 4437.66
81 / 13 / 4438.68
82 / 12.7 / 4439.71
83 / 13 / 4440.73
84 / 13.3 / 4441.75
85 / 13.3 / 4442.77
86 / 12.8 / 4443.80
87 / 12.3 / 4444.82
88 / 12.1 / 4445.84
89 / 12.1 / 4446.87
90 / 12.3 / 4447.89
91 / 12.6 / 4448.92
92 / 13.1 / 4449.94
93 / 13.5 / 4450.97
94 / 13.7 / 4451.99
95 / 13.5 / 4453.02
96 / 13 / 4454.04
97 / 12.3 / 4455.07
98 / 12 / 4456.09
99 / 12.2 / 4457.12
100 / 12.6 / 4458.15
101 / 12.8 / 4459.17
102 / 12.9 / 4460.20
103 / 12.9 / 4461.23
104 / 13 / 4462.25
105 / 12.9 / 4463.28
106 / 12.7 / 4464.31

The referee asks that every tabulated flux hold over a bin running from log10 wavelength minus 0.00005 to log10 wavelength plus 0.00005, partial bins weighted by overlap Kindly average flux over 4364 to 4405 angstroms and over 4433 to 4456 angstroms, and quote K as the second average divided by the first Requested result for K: 1.03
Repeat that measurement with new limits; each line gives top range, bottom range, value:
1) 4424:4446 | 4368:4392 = 1.09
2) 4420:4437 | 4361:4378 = 1.03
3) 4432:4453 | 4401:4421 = 1.05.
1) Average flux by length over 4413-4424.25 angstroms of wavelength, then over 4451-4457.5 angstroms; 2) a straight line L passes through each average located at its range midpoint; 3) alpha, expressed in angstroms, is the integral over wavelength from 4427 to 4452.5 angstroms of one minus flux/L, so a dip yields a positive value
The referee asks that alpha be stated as -0.4 angstroms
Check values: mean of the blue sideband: 12.2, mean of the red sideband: 12.9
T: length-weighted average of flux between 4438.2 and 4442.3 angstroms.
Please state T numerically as 13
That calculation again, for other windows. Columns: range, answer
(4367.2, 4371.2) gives 13.3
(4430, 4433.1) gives 12.3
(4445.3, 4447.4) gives 12.1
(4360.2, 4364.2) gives 12.3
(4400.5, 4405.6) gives 12.2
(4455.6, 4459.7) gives 12.4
